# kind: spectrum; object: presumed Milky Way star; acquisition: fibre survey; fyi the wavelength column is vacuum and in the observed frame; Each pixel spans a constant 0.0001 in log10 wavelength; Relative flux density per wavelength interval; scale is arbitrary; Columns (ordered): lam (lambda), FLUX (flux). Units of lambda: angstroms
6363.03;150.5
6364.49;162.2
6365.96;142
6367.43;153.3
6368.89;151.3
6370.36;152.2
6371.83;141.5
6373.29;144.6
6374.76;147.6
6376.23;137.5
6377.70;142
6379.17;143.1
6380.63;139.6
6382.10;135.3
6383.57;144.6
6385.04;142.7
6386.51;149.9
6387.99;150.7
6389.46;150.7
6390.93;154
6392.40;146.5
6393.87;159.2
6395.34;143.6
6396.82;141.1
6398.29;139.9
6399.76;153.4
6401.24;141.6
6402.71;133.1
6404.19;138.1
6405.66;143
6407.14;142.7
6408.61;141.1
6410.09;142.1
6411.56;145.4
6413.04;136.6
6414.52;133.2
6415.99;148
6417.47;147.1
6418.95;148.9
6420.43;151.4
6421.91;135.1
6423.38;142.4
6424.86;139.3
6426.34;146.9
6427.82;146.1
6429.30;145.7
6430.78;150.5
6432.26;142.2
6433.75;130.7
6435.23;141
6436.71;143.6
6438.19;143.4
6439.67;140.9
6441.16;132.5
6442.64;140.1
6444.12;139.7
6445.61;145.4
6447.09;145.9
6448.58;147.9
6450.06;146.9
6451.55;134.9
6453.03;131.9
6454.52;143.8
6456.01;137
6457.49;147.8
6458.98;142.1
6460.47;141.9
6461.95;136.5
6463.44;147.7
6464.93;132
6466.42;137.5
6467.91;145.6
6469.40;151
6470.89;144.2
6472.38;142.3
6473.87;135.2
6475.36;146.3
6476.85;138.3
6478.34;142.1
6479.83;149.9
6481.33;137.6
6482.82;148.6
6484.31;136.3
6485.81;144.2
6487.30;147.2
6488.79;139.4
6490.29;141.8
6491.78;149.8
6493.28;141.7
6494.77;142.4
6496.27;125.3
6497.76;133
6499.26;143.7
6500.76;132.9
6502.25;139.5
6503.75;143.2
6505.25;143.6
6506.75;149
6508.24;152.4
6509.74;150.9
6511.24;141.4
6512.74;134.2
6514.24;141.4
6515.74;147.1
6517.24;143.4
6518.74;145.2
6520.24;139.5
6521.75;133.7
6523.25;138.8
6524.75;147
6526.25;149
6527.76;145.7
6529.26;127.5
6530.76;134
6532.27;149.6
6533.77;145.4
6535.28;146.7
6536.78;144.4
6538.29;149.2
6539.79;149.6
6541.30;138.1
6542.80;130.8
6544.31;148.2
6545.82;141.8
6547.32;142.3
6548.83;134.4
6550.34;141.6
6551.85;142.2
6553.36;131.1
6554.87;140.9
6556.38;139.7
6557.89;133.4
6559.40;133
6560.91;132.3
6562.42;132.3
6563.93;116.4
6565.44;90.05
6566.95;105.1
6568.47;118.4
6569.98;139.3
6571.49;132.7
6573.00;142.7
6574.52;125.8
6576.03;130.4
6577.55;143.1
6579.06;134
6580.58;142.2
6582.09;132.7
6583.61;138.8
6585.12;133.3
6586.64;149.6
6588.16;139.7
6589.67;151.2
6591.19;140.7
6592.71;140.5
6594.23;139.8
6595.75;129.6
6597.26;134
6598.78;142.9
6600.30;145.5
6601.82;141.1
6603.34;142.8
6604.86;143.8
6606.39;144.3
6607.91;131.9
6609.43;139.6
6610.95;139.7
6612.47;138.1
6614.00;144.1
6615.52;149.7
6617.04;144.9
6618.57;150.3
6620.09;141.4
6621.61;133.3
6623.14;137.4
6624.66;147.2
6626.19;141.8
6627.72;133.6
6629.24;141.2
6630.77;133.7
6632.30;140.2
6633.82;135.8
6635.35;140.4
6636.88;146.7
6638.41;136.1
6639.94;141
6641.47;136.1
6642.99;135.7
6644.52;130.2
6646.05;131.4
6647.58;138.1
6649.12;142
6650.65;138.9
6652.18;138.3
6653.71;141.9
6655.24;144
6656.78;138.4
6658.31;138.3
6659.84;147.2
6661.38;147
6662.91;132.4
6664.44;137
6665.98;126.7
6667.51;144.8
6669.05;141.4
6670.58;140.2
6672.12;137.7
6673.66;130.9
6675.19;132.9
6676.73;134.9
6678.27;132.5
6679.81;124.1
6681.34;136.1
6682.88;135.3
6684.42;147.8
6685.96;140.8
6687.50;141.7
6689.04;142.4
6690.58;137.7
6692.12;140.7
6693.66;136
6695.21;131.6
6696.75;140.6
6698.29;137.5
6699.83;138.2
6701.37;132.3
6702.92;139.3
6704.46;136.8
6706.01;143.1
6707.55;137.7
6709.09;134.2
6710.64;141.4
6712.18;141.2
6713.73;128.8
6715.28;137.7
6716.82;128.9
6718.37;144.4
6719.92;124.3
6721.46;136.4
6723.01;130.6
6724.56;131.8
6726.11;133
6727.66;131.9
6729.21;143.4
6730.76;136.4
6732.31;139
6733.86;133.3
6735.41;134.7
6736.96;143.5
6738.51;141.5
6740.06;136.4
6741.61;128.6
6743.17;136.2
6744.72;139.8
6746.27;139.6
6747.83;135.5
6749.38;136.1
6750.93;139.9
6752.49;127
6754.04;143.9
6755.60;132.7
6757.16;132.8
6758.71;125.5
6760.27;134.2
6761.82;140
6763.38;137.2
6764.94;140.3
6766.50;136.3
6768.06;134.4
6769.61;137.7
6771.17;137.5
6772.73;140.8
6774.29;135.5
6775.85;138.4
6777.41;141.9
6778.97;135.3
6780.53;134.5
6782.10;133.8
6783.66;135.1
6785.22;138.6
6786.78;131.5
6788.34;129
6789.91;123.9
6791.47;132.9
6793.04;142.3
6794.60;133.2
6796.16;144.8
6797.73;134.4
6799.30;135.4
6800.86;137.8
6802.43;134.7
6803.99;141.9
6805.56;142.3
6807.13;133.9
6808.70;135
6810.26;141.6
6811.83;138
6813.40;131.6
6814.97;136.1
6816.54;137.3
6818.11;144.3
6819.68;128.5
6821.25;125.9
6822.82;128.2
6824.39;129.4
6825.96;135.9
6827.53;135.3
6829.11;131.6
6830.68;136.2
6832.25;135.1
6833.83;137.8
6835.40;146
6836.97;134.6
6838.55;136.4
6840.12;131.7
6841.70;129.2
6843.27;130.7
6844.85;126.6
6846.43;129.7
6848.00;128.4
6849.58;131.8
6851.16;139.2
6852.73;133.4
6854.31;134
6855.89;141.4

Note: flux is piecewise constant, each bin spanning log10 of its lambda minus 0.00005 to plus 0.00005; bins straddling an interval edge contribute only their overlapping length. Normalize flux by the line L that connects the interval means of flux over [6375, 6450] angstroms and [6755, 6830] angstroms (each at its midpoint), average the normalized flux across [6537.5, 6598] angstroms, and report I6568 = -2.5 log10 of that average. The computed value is 0.04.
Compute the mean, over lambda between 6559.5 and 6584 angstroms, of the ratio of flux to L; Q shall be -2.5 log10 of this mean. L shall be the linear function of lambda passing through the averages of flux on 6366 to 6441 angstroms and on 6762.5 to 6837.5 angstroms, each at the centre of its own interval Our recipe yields 0.10 mag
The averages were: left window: 144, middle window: 128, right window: 136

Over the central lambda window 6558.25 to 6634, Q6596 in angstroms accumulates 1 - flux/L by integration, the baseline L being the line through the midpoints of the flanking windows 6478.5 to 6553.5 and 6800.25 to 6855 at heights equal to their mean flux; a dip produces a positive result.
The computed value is 1.85 angstroms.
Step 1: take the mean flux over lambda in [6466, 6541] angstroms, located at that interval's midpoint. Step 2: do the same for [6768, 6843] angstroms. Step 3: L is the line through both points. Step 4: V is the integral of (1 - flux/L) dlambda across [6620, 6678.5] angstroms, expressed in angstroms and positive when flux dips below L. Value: 0.4 angstroms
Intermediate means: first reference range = 143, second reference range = 136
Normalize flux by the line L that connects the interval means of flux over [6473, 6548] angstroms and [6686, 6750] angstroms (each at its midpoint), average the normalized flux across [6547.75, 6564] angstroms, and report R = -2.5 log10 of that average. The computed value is 0.05 mag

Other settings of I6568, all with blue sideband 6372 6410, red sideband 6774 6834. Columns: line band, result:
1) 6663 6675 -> 0.01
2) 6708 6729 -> 0.02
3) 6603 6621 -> -0.02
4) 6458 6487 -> 0.00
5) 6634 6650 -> 0.01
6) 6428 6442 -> 0.01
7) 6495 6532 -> 0.00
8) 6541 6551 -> 0.01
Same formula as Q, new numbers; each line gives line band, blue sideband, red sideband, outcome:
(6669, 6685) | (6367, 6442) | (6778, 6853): 0.02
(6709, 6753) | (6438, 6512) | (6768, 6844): 0.01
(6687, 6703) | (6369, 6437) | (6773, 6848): 0.00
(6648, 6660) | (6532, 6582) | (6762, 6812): -0.04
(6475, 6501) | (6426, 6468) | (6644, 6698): 0.00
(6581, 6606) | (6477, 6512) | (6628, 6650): -0.01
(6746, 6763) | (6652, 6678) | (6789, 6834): 0.01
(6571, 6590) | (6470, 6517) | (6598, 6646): 0.02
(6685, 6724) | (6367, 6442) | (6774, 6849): 0.00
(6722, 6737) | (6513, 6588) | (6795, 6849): 0.00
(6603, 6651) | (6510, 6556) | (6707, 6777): 0.00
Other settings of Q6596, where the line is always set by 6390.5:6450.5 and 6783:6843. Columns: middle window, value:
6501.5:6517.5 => -0.3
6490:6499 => 0.2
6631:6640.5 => -0.1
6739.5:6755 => 0.0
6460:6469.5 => 0.1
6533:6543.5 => -0.2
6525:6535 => -0.1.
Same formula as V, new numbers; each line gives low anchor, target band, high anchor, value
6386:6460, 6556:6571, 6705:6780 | 1.8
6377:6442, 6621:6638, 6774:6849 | -0.1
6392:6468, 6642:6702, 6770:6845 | 0.1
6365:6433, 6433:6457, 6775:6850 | 0.5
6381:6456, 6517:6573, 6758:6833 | 1.6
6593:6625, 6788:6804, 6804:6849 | 0.0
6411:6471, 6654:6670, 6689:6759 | -0.3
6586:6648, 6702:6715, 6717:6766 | -0.1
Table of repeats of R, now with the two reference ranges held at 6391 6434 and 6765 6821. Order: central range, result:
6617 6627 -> -0.02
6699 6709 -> 0.00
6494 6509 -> 0.01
